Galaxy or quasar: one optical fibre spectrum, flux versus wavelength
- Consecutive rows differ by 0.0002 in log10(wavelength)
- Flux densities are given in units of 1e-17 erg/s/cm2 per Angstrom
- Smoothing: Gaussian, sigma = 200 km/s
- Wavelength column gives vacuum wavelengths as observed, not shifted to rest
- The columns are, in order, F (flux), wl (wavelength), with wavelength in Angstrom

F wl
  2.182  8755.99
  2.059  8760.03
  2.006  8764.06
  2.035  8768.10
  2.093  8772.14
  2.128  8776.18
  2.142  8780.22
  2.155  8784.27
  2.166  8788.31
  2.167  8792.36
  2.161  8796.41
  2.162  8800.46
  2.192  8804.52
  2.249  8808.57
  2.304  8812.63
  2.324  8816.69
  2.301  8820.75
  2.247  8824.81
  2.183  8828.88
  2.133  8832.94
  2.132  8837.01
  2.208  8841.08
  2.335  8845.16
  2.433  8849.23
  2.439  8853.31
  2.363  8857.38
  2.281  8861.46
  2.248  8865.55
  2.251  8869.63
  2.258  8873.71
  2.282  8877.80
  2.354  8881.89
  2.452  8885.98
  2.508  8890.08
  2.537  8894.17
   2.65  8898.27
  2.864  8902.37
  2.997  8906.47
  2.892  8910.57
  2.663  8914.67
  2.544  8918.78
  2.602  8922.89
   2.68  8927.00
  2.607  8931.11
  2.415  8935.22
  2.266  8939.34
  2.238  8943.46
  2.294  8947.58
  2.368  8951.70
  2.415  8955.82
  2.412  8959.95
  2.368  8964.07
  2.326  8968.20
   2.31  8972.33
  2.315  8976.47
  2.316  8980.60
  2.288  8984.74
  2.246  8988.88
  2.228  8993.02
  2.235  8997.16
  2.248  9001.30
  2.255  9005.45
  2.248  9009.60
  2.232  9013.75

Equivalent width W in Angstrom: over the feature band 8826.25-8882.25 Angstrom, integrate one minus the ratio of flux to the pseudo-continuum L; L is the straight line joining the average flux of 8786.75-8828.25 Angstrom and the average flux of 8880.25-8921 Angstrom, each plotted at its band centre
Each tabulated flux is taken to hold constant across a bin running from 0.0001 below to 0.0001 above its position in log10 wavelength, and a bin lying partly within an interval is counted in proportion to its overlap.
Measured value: 3.7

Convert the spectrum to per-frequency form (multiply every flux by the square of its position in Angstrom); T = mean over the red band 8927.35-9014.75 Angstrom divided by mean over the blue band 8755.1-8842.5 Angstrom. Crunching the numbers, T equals 1.1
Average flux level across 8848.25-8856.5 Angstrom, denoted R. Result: 2.43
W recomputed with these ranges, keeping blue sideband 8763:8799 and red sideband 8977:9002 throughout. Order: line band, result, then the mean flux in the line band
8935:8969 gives -1.56 Angstrom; 2.34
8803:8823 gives -1.24 Angstrom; 2.28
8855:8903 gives -4.80 Angstrom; 2.41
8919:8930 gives -1.99 Angstrom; 2.62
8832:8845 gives -0.15 Angstrom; 2.18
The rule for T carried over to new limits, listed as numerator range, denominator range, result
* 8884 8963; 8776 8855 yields 1.17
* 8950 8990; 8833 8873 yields 1.05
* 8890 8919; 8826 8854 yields 1.23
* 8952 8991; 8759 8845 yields 1.12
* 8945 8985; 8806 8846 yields 1.08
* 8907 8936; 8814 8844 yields 1.22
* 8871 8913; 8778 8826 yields 1.19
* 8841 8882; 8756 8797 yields 1.12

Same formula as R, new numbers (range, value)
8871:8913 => 2.58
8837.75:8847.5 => 2.26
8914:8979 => 2.42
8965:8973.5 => 2.33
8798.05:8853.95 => 2.25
